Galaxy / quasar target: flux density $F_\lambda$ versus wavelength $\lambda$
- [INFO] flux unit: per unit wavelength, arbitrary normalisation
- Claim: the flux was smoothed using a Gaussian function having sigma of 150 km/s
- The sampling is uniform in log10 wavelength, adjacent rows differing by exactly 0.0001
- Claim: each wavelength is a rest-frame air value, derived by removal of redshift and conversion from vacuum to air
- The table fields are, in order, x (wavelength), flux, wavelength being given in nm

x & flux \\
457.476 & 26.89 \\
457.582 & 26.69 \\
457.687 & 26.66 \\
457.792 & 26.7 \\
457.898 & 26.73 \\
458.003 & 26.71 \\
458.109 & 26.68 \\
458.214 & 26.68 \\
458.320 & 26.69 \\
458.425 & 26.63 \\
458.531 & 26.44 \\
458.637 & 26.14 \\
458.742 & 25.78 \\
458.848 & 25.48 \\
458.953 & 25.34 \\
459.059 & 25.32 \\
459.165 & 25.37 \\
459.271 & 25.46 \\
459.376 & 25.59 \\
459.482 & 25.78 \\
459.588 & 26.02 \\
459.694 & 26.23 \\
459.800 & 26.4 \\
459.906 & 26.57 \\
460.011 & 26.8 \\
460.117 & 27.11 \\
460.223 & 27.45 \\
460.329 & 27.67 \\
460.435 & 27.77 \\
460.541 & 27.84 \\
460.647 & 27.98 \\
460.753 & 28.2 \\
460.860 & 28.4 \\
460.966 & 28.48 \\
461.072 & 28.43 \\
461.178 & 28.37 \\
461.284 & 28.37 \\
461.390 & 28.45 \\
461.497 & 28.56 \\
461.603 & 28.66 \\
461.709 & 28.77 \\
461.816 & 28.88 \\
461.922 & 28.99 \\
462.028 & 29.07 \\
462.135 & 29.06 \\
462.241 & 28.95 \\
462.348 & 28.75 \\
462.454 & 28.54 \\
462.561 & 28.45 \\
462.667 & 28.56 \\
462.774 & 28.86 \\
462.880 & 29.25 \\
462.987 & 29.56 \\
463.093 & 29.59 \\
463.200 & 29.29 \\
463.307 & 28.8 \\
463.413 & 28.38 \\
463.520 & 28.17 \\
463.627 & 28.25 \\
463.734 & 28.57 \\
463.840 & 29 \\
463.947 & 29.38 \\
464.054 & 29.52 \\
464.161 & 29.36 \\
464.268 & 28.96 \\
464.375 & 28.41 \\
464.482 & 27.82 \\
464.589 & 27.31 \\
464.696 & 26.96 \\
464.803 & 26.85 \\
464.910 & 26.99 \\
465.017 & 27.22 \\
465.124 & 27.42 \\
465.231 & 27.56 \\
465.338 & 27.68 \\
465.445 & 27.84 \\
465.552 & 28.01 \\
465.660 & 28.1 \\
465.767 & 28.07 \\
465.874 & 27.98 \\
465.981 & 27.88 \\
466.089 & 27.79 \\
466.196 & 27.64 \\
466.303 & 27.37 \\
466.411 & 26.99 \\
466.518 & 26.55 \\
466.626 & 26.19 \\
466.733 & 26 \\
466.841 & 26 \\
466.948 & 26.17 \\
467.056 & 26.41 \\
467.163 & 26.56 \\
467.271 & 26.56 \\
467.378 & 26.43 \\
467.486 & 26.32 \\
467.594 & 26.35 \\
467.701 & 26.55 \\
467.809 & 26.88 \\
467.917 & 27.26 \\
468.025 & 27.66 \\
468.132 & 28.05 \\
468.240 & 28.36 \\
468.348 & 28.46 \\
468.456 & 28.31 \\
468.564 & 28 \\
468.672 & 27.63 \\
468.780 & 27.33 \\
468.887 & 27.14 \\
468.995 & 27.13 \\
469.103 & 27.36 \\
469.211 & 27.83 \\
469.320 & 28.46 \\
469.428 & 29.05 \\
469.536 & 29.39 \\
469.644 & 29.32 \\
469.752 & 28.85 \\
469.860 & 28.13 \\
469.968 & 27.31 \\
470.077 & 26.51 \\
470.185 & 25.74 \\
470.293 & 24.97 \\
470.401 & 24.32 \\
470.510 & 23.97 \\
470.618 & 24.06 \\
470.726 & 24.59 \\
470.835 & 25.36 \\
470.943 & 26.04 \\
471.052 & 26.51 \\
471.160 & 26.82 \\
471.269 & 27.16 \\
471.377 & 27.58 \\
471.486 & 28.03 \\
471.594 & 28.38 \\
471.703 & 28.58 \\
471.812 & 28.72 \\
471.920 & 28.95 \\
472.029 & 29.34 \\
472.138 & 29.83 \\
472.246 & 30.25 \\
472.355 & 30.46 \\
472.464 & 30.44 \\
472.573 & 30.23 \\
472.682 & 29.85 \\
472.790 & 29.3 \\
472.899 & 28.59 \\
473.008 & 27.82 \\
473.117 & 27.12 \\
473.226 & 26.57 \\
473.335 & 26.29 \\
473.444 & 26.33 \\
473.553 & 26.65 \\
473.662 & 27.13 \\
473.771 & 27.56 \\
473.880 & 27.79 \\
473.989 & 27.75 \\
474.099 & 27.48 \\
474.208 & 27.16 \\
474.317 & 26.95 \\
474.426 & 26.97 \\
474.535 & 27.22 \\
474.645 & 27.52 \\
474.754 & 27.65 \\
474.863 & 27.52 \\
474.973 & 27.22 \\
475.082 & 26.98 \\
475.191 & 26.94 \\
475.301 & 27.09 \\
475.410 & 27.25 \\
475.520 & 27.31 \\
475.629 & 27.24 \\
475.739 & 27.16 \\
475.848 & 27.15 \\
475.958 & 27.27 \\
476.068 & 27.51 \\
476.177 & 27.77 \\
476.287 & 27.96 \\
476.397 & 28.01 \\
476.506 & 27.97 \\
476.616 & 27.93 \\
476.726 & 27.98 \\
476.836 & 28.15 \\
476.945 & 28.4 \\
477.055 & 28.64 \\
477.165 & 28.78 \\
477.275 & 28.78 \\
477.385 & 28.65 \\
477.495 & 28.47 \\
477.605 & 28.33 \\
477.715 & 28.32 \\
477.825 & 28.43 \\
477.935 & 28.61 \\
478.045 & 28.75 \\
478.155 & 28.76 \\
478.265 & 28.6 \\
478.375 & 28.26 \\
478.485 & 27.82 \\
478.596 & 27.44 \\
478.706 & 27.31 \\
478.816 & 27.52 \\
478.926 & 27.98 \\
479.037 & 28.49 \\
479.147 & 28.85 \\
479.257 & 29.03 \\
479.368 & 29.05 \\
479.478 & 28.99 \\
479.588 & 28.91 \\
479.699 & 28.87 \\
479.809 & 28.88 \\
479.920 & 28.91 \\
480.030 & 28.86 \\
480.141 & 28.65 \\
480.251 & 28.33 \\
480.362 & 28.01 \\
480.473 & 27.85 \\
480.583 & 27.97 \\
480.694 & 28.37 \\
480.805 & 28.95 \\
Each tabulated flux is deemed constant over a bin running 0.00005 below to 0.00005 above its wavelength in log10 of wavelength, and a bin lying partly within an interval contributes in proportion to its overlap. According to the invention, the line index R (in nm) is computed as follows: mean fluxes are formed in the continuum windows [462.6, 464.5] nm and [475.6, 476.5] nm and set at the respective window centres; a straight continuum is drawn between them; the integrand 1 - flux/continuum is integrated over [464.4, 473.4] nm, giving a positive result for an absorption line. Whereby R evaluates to 0.27 nm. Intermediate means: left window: 28.9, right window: 27.5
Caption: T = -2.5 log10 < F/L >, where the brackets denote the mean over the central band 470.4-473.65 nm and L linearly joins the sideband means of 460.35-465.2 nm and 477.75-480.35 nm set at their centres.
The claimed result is 0.03 mag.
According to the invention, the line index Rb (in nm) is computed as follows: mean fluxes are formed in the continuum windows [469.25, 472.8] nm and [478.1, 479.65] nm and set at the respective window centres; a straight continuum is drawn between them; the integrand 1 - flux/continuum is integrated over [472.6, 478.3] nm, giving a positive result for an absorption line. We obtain 0.07 nm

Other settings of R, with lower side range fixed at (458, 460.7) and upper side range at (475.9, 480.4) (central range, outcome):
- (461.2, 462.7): -0.11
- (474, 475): 0.02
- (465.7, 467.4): 0.02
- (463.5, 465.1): -0.07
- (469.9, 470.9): 0.08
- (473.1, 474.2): 0.03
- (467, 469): 0.01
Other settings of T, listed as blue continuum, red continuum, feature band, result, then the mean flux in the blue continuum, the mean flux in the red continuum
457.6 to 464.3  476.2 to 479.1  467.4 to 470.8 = 0.03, 27.7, 28.2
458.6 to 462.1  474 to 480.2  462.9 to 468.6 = -0.01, 27.3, 28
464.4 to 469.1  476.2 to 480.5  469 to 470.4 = 0.00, 27.3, 28.4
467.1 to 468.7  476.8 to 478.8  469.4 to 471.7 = 0.03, 27.3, 28.4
